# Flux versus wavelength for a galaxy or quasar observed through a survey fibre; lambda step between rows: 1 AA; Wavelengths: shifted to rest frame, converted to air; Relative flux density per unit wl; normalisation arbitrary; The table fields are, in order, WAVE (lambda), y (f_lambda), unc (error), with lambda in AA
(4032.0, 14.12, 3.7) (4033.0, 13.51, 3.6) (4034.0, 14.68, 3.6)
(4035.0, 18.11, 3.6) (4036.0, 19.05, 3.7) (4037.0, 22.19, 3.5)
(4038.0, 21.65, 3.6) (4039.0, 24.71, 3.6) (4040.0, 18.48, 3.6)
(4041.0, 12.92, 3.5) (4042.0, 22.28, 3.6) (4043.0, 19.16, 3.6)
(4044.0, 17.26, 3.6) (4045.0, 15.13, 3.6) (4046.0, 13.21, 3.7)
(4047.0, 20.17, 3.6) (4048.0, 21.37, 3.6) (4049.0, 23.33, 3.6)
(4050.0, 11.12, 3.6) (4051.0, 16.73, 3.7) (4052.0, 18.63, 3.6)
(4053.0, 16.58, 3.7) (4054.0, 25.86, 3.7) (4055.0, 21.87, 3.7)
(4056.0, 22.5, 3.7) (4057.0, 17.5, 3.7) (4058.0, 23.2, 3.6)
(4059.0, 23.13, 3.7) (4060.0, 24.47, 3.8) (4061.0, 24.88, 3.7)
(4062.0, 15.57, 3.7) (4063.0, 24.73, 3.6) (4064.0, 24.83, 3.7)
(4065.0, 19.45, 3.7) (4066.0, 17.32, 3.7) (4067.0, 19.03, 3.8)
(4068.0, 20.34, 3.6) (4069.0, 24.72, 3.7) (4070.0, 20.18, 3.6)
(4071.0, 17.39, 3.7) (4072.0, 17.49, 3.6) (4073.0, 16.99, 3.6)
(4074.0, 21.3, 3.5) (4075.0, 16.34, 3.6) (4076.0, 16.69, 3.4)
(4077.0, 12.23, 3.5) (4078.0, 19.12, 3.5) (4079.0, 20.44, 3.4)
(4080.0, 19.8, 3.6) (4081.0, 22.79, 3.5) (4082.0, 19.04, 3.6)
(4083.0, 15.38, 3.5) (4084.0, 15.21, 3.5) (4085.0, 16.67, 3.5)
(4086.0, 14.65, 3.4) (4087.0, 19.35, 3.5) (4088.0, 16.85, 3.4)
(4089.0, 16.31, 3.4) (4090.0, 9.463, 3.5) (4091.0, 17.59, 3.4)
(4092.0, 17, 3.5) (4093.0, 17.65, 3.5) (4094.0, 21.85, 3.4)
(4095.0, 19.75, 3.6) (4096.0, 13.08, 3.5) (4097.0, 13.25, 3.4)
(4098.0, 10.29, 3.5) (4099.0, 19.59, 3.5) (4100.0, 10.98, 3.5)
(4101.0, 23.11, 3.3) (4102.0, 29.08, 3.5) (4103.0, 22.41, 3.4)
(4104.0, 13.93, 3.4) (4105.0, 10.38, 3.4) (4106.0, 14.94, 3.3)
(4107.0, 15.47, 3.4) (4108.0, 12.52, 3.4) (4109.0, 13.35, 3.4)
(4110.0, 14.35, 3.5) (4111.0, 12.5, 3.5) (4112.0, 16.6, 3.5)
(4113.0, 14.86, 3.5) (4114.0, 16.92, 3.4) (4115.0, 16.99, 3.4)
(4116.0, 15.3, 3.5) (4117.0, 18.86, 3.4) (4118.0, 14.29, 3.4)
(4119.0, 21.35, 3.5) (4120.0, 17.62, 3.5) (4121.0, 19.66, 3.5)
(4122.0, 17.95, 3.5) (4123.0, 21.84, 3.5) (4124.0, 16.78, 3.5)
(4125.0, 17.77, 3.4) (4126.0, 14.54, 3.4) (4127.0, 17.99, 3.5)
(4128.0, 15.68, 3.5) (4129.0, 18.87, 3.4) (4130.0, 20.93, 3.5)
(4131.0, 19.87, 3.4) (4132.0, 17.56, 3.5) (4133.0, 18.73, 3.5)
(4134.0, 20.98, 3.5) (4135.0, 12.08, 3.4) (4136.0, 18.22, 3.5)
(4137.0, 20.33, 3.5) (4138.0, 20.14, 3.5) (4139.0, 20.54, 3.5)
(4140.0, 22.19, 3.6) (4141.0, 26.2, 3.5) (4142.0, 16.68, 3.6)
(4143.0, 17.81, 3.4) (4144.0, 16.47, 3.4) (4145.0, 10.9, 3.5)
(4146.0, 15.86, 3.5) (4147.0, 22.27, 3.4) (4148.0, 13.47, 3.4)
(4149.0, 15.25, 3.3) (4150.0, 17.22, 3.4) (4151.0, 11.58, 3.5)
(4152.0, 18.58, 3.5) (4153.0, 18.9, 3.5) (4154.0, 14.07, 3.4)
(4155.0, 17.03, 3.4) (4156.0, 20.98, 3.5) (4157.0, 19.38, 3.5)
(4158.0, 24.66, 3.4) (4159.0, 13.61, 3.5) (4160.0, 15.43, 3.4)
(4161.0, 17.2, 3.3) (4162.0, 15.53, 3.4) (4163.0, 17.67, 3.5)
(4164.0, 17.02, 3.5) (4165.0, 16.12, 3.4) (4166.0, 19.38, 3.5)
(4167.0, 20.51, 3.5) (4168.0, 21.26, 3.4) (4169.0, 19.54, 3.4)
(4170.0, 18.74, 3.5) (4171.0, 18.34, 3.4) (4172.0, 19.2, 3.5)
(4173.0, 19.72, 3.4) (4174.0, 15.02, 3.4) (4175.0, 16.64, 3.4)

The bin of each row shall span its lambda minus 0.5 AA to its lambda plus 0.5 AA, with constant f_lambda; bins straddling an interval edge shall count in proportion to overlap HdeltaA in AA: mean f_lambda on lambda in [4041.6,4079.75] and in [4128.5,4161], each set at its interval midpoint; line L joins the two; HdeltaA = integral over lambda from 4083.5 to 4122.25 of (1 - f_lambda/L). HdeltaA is 4.78 AA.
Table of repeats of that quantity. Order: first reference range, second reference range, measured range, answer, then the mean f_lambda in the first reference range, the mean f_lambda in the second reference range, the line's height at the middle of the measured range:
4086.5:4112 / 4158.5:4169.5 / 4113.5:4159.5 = -2.56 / 16.2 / 17.6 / 17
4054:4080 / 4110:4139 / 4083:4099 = 2.60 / 20.2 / 17.7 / 19.1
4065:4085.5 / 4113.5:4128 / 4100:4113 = 1.18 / 18.4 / 17.6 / 17.9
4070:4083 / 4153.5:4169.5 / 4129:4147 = -0.53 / 18.3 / 18.1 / 18.1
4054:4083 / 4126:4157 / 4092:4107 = 1.63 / 20.1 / 17.9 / 19.2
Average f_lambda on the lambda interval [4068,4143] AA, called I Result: 17.6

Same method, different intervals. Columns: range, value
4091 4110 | 16.6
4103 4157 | 17.2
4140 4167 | 17.4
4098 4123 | 16.8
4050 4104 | 18.8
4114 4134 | 18.1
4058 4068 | 21.5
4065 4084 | 18.6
